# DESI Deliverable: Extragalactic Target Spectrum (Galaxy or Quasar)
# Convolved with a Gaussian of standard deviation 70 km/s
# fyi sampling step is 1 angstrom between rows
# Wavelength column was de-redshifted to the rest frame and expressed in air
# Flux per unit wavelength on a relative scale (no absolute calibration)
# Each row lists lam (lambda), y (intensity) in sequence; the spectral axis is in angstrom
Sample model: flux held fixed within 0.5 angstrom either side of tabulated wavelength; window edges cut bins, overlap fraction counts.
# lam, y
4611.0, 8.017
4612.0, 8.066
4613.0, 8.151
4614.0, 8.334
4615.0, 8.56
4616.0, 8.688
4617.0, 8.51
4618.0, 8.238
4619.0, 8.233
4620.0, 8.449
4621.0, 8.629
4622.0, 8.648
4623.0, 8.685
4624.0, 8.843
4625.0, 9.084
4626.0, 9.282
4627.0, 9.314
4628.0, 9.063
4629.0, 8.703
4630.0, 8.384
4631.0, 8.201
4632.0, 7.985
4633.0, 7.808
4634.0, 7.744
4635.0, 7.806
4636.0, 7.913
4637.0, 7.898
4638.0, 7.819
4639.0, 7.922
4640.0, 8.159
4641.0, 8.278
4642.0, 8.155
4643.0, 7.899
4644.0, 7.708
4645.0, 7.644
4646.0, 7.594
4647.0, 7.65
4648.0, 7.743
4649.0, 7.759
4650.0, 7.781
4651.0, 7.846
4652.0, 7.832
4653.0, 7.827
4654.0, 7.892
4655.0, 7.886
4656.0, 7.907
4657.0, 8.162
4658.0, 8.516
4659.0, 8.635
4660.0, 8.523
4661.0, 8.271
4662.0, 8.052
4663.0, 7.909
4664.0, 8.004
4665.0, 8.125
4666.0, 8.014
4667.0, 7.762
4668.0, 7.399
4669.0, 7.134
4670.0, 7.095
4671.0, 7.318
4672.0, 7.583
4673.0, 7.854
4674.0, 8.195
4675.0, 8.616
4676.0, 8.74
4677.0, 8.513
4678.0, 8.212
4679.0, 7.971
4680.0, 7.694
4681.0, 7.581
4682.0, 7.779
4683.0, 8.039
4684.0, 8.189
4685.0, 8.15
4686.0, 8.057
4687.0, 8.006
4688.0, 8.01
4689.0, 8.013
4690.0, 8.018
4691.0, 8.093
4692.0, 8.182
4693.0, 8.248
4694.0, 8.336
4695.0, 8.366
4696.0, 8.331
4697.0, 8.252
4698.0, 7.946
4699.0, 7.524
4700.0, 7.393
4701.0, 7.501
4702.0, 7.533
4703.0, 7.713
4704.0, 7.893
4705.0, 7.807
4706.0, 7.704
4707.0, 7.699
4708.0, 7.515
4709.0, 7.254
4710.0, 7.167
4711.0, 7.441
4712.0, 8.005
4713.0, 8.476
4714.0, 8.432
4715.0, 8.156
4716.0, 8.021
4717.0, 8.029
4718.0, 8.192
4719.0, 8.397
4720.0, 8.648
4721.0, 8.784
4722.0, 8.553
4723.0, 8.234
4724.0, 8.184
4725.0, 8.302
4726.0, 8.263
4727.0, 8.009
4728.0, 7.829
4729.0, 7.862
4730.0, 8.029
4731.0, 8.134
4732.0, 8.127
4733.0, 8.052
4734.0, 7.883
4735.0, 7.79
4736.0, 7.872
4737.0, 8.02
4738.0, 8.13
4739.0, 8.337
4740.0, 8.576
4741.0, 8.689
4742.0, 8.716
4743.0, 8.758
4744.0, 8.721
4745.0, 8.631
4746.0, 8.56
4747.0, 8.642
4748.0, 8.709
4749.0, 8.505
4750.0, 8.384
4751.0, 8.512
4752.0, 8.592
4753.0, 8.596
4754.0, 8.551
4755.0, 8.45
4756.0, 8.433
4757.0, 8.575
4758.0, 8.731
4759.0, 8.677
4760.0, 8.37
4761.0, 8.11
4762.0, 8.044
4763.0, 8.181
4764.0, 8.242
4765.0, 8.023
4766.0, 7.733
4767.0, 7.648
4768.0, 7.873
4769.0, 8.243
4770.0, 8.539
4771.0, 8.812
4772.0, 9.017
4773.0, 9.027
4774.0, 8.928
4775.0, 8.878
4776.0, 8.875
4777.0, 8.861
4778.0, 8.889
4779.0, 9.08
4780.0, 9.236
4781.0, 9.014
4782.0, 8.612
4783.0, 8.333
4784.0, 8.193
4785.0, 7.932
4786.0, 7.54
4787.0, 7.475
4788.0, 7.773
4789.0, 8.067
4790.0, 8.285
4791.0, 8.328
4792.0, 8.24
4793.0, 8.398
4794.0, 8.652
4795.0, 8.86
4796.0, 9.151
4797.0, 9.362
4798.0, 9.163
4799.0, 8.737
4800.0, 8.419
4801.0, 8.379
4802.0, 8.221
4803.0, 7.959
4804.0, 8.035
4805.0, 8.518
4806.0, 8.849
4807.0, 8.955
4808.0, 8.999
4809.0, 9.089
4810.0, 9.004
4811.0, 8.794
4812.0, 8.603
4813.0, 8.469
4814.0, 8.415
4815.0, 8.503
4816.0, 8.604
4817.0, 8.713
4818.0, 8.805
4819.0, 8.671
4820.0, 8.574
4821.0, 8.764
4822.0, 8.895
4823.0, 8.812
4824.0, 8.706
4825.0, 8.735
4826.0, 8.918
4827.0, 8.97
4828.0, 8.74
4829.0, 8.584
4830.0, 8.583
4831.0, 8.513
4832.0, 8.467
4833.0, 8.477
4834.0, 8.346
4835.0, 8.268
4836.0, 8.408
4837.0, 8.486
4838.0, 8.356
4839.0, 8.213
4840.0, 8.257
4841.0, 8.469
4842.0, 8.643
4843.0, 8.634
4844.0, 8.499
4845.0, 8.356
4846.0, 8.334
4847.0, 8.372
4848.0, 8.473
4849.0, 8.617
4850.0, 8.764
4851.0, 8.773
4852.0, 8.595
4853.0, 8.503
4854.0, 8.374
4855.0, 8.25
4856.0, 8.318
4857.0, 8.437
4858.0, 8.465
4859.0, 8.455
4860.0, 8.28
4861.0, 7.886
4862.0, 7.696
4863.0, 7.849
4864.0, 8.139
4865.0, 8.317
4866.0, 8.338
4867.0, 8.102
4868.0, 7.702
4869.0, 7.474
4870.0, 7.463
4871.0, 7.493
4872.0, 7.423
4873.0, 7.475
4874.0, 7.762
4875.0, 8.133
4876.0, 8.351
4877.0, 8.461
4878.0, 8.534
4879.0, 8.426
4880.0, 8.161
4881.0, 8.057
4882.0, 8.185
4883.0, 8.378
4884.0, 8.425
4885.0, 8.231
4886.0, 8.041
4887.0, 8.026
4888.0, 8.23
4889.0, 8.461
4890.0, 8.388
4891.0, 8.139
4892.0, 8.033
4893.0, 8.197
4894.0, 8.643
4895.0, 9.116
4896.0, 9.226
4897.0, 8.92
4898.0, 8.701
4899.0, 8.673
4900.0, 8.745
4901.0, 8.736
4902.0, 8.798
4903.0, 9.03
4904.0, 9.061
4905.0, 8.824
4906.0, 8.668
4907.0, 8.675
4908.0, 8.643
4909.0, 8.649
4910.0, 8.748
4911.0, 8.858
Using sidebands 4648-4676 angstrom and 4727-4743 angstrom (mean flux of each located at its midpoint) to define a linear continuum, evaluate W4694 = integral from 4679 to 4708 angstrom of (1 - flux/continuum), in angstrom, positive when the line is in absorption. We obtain 0.4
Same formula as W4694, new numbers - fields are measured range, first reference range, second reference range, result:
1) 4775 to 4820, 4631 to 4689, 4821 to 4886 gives -1.96 angstrom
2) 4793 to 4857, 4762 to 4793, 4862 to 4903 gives -2.09 angstrom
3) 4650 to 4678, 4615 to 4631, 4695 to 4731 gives 1.28 angstrom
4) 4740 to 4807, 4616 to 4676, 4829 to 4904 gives -2.07 angstrom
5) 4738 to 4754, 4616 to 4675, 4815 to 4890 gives -0.70 angstrom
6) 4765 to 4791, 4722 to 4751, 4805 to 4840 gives 0.12 angstrom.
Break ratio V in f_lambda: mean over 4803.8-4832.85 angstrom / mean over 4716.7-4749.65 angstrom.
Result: 1.05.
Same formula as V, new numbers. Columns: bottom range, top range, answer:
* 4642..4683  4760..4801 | 1.07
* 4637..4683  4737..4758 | 1.08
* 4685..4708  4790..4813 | 1.09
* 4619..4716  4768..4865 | 1.06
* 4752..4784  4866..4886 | 0.94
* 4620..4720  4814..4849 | 1.07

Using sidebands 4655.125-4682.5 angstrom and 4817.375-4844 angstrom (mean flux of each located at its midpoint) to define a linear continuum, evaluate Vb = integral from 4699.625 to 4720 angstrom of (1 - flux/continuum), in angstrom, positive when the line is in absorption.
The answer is 0.7 angstrom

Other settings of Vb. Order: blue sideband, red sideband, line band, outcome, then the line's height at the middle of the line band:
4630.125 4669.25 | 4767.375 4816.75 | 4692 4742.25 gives 1.2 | 8.24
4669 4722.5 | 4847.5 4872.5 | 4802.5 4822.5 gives -1.4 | 8.11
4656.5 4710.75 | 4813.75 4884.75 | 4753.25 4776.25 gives -0.8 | 8.14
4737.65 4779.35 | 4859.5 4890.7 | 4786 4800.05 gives -0.1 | 8.38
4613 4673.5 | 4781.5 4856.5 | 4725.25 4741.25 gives 0.4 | 8.32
